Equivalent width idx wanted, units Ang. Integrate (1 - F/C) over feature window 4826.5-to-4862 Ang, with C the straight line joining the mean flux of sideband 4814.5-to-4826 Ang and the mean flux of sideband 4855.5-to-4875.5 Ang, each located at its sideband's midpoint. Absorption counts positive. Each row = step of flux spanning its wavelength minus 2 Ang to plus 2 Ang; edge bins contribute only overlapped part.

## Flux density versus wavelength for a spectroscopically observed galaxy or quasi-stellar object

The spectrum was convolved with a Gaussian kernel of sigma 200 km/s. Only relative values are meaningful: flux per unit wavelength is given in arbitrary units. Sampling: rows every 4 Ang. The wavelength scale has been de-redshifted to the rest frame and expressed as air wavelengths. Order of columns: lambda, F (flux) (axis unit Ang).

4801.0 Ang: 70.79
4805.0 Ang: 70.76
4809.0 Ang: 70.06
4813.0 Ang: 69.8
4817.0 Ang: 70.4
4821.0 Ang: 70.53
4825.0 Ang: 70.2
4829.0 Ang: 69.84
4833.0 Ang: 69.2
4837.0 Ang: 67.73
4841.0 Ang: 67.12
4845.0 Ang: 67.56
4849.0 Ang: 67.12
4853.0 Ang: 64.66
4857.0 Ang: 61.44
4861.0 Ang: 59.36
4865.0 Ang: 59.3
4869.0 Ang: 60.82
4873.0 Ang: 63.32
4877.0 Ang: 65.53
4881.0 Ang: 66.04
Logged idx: -0.5 Ang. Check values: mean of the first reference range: 70.4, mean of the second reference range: 61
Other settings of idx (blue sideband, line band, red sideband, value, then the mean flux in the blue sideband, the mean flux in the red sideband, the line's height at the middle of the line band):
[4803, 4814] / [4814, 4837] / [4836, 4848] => -0.3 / 70.2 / 67.4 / 68.8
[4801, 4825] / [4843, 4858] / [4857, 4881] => -0.2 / 70.3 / 62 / 64.8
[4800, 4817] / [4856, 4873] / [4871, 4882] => 1.4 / 70.3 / 64.9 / 65.8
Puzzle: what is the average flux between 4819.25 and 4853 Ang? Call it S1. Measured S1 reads 68.4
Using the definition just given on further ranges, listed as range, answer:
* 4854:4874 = 60.9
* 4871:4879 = 64.4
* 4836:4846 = 67.4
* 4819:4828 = 70.3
